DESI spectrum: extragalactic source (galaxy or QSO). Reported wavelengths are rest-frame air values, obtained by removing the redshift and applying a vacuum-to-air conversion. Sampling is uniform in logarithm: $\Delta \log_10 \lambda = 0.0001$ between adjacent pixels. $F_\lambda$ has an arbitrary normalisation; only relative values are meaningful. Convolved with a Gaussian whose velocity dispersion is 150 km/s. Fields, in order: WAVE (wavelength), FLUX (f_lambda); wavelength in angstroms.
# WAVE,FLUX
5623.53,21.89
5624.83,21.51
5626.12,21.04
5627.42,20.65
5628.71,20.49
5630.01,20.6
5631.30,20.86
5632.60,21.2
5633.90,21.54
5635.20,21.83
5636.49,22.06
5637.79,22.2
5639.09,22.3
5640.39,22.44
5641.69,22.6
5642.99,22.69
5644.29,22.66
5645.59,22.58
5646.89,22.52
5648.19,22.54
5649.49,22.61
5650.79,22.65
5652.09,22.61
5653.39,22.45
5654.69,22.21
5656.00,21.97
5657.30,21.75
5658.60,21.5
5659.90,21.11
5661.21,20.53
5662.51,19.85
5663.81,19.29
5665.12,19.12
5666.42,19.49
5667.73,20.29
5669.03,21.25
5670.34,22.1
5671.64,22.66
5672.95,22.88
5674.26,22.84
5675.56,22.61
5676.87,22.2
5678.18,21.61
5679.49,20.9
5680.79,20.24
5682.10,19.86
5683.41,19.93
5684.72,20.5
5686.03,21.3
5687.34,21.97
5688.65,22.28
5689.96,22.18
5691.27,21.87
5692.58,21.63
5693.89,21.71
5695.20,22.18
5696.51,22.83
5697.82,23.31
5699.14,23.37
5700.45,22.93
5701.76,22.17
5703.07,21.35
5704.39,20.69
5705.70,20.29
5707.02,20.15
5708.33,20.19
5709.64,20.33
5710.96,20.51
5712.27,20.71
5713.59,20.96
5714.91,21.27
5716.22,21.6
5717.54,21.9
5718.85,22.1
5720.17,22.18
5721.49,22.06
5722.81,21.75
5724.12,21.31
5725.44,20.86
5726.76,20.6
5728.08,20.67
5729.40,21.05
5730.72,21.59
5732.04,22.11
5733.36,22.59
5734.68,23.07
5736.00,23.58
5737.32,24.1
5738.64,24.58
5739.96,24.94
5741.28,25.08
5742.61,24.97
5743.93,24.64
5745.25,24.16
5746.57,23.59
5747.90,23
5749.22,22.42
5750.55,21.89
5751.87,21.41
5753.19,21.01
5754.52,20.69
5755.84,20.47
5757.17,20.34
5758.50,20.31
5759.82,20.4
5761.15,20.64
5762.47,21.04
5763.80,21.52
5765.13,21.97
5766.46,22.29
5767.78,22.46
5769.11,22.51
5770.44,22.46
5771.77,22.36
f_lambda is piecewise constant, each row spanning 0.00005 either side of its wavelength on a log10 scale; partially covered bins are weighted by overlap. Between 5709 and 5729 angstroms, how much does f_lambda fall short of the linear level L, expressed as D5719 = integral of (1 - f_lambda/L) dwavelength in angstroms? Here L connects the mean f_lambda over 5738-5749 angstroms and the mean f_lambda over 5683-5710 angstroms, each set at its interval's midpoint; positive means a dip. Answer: 1.43 angstroms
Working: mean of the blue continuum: 21.6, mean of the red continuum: 24.3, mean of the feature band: 21.2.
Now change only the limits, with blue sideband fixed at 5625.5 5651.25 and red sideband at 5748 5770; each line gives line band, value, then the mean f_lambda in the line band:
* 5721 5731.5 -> 0.15 angstroms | 21.2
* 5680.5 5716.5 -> 0.45 angstroms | 21.4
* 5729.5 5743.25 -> -1.32 angstroms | 23.5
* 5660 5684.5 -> 0.88 angstroms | 21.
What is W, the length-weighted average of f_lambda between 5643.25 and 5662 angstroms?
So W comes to 22.1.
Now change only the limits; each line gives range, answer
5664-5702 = 21.6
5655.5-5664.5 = 20.8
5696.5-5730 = 21.4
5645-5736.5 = 21.6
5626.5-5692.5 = 21.6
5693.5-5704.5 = 22.4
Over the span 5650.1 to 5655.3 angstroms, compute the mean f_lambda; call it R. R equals 22.5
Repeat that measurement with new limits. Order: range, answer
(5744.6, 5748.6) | 23.6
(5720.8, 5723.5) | 21.9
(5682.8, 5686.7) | 20.6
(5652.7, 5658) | 22.1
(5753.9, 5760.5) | 20.4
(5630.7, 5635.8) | 21.3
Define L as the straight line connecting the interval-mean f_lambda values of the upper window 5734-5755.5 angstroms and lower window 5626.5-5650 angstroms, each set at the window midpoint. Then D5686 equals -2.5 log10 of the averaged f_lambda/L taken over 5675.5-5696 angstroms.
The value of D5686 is 0.05 mag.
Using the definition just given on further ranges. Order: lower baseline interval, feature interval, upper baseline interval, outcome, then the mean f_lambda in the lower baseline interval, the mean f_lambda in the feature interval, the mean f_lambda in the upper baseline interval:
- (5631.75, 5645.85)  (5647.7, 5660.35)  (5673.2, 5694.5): -0.01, 22.1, 22.2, 21.5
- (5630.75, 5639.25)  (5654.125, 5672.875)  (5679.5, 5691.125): 0.02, 21.7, 21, 21.1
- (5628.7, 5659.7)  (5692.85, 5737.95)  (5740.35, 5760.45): 0.03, 22.1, 21.7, 22.3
